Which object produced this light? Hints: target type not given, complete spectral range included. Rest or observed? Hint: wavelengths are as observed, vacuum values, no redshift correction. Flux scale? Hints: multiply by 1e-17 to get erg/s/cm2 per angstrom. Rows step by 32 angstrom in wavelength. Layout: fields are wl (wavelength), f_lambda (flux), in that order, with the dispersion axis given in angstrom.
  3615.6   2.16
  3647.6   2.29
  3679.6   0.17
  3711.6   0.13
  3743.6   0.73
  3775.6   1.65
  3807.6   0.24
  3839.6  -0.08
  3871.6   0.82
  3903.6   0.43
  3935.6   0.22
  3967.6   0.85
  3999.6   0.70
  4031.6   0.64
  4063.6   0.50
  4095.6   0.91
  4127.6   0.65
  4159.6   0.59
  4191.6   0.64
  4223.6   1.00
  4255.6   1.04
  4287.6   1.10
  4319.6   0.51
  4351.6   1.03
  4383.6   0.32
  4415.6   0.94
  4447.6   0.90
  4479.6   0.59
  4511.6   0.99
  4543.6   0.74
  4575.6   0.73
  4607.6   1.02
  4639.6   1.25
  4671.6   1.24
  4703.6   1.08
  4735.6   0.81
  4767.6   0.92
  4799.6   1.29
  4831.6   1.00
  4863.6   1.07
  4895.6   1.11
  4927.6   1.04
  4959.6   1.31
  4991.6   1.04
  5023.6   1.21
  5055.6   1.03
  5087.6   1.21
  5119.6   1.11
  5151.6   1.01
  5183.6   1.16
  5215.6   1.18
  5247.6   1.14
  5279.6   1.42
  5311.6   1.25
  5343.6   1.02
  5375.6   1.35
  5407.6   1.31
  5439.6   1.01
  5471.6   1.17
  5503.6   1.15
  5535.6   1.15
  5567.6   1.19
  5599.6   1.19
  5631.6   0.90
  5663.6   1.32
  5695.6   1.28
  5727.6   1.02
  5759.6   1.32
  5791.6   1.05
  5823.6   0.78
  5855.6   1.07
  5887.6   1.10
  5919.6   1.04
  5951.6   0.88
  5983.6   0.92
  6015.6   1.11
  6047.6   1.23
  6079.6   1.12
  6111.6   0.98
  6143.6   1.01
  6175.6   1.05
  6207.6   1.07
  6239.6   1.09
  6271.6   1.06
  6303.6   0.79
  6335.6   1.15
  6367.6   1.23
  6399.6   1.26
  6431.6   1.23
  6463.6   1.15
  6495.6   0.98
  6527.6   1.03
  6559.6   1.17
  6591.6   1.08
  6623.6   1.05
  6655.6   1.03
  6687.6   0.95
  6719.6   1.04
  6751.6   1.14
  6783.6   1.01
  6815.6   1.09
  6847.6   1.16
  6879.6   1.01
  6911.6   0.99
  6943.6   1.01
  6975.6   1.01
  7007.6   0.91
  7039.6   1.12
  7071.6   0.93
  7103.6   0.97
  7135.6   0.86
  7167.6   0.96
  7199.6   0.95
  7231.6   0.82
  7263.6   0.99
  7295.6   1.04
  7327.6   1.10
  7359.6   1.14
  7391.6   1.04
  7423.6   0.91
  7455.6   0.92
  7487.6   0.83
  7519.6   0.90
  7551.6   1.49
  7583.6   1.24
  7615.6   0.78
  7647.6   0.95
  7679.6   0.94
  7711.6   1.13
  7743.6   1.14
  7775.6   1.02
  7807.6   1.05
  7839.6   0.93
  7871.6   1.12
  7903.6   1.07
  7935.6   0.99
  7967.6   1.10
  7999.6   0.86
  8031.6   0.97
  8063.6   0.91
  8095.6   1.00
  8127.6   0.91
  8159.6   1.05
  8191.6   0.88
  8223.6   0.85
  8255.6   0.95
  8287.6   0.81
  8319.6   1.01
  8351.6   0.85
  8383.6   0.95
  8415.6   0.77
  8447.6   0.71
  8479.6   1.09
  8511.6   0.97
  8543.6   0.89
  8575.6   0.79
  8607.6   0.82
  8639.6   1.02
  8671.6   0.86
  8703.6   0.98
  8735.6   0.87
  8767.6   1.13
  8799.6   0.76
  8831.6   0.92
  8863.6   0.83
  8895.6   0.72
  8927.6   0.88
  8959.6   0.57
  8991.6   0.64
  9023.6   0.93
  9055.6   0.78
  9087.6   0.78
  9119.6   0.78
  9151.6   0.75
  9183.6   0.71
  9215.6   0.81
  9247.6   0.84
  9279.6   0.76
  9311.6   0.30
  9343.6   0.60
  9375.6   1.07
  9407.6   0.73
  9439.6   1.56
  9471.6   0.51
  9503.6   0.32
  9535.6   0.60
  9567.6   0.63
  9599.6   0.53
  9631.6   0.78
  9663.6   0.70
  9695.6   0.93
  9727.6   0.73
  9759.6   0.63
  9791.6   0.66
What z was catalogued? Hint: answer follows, 0.15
